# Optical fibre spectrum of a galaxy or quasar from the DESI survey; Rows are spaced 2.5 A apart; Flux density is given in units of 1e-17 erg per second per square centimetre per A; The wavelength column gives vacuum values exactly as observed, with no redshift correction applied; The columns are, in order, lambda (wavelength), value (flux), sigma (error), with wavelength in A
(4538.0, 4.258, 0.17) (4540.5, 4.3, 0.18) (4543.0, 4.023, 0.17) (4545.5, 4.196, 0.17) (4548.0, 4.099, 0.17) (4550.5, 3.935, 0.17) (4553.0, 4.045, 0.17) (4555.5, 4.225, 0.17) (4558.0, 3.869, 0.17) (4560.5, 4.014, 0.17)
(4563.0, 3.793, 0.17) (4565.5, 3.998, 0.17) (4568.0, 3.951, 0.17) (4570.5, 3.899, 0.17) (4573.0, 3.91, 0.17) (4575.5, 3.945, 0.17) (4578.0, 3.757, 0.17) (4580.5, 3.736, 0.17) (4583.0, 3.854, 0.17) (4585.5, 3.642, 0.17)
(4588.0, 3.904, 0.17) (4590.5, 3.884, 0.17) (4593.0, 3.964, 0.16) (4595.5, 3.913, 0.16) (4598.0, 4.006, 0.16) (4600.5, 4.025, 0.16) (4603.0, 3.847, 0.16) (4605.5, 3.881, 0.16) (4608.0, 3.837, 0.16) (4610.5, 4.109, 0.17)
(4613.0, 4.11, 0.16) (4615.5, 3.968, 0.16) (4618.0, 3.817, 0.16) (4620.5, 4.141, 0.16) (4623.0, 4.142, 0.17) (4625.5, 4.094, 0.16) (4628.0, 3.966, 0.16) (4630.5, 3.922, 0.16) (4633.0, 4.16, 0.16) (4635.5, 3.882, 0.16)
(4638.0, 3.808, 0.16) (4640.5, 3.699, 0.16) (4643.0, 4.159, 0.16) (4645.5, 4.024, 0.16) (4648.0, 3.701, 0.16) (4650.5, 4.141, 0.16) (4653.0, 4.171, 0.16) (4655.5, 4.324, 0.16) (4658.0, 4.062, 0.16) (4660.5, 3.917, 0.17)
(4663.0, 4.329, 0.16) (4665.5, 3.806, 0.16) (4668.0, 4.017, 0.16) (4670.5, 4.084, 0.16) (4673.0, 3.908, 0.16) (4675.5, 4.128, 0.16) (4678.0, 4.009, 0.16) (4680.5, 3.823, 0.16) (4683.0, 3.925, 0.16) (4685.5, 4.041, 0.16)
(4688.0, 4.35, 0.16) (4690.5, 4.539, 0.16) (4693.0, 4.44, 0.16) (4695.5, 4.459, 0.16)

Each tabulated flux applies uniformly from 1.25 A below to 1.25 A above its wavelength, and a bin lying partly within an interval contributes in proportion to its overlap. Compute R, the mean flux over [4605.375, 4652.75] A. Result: 3.98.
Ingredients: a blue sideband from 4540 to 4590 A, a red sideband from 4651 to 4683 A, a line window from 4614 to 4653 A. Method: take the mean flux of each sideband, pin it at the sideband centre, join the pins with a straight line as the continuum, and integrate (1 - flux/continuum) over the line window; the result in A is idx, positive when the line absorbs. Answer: 0.3 A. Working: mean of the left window 3.95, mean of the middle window 3.98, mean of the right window 4.05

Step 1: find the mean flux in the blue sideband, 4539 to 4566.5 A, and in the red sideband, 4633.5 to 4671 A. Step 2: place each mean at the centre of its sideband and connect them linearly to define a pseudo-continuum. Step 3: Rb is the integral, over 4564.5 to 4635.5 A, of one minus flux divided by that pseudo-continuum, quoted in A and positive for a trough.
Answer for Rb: 1.6 A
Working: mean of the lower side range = 4.05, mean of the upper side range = 4.01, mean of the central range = 3.94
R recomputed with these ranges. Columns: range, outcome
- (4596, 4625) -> 3.99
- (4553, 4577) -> 3.96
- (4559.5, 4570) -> 3.93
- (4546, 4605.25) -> 3.93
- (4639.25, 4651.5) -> 3.94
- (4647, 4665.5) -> 4.08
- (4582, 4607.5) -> 3.89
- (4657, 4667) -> 4.03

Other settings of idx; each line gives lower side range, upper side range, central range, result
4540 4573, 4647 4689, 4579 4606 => 1.0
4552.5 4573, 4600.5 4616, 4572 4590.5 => 0.7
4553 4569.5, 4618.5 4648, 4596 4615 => 0.0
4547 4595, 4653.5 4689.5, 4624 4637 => 0.0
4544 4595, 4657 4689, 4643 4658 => -0.3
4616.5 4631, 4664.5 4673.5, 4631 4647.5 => 0.2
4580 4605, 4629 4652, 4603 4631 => -0.6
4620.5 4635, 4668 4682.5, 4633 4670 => 0.1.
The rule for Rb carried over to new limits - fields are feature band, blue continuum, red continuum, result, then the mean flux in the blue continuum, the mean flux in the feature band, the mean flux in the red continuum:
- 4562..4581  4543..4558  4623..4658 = 0.84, 4.07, 3.88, 4.01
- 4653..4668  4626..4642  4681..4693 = -0.09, 3.92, 4.09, 4.21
